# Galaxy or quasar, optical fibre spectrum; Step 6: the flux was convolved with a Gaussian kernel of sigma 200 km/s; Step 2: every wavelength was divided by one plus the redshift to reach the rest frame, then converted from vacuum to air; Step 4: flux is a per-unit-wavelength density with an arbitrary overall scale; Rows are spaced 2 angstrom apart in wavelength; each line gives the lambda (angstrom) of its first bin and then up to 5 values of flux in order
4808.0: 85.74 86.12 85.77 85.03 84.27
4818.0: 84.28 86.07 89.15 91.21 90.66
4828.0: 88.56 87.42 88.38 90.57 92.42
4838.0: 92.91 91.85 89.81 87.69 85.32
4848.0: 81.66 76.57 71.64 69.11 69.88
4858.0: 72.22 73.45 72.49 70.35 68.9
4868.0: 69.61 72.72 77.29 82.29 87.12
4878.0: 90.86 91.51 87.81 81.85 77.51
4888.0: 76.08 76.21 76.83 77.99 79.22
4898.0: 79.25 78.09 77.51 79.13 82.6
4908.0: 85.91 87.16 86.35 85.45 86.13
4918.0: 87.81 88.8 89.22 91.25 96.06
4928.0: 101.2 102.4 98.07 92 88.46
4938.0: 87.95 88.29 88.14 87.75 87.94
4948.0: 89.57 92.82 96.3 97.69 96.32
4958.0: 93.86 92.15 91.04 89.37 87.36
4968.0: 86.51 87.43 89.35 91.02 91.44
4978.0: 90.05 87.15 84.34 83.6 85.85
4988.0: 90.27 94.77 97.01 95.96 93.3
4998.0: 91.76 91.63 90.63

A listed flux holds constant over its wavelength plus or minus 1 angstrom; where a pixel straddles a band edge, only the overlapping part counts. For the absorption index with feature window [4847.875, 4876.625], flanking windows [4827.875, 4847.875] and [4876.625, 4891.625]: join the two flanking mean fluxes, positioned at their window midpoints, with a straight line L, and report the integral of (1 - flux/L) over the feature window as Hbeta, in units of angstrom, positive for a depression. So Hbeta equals 4.0 angstrom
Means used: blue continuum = 89.2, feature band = 74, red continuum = 83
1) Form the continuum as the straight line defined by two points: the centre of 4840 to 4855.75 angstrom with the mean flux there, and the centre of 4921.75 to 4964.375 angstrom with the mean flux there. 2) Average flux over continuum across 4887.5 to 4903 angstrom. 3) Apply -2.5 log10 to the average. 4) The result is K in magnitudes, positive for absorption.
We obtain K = 0.12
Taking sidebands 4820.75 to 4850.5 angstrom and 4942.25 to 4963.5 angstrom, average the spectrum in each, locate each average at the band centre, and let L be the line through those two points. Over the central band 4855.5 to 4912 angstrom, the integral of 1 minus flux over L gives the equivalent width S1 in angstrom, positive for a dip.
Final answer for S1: 7.0 angstrom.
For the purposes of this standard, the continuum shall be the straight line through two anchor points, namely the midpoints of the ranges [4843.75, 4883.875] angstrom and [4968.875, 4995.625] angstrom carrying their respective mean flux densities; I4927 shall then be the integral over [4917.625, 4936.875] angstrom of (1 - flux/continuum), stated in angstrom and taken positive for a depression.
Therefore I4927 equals -2.15 angstrom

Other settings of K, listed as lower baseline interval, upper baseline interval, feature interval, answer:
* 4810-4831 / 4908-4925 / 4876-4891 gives 0.05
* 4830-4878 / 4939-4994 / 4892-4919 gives 0.03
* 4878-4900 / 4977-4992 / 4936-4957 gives -0.07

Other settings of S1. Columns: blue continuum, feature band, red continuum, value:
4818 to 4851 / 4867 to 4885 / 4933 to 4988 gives 1.3 angstrom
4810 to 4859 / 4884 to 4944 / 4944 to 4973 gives 2.0 angstrom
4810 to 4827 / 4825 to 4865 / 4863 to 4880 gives 0.3 angstrom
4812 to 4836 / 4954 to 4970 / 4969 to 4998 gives -0.2 angstrom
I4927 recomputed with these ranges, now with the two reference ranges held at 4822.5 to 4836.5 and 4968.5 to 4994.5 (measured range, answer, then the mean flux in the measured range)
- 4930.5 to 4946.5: -0.1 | 90.3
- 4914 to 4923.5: 0.2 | 87.9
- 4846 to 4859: 2.2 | 74.4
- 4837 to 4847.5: 0.1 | 89.1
